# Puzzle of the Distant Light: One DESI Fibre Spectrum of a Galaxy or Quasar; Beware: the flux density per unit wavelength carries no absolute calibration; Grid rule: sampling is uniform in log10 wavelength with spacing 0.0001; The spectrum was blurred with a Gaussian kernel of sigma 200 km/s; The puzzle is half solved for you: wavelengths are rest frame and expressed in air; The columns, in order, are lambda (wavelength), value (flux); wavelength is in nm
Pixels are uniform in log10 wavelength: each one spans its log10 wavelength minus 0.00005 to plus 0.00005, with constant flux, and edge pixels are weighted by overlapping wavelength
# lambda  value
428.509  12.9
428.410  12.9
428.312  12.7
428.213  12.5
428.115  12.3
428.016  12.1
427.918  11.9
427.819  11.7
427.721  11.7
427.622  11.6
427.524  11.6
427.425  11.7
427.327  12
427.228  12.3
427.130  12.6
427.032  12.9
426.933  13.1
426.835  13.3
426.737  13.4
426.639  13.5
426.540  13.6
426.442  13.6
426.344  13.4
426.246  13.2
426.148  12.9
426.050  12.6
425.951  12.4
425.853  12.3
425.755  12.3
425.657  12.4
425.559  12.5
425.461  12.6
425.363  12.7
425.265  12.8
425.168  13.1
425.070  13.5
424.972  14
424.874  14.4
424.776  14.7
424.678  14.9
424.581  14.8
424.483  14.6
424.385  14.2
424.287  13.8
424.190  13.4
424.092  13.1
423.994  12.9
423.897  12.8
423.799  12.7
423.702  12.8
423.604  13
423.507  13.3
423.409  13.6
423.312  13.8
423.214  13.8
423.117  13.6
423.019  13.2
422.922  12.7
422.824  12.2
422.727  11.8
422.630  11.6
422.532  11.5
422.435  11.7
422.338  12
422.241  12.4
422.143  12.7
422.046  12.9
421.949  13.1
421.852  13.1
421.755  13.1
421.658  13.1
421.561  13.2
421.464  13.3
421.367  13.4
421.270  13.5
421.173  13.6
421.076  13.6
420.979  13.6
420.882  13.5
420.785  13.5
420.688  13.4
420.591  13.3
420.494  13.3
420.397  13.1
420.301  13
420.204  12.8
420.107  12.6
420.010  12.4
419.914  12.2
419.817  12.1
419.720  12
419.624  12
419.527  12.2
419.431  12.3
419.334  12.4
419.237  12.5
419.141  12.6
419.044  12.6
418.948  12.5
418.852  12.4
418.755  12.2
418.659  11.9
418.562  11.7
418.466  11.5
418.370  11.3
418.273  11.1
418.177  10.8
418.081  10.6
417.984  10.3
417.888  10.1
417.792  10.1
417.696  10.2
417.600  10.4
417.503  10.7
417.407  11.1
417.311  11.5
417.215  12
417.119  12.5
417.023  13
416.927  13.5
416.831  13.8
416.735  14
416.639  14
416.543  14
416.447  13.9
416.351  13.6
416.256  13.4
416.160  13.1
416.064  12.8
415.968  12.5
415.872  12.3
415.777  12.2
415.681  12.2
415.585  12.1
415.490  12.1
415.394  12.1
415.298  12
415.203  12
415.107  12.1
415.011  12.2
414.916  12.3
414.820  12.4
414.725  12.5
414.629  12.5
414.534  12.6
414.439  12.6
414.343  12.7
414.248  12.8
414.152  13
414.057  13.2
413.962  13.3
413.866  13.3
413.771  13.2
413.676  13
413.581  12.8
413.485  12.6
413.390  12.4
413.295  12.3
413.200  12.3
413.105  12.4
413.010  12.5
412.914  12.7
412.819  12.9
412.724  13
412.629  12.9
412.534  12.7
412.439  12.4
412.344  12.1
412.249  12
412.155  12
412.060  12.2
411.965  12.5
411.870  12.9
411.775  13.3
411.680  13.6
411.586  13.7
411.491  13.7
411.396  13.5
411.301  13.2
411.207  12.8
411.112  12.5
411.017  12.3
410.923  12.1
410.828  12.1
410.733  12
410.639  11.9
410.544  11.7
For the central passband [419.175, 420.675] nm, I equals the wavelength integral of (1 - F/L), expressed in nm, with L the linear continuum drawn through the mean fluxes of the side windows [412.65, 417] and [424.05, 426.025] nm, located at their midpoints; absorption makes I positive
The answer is 0.061 nm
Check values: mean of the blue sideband 12.8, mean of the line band 12.6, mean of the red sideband 13.4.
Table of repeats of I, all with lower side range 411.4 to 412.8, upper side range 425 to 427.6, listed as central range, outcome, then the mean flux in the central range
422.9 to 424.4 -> -0.06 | 13.3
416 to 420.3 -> 0.21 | 12.2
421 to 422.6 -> -0.01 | 12.9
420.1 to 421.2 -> -0.04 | 13.3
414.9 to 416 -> 0.05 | 12.2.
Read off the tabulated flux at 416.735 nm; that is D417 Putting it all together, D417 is 14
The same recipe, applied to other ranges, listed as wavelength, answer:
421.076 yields 13.6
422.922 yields 12.7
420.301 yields 13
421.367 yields 13.4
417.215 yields 12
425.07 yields 13.5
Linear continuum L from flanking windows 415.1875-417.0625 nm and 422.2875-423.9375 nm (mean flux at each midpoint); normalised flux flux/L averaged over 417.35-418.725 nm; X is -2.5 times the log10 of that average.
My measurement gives 0.19 mag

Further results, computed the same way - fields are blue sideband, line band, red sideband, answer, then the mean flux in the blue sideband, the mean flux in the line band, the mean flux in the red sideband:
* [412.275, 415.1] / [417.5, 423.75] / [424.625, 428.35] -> 0.03 mag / 12.7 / 12.4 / 12.8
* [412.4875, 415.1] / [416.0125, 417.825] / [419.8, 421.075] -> 0.03 mag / 12.7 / 12.5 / 13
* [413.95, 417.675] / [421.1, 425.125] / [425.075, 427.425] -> -0.04 mag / 12.6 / 13.2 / 12.8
